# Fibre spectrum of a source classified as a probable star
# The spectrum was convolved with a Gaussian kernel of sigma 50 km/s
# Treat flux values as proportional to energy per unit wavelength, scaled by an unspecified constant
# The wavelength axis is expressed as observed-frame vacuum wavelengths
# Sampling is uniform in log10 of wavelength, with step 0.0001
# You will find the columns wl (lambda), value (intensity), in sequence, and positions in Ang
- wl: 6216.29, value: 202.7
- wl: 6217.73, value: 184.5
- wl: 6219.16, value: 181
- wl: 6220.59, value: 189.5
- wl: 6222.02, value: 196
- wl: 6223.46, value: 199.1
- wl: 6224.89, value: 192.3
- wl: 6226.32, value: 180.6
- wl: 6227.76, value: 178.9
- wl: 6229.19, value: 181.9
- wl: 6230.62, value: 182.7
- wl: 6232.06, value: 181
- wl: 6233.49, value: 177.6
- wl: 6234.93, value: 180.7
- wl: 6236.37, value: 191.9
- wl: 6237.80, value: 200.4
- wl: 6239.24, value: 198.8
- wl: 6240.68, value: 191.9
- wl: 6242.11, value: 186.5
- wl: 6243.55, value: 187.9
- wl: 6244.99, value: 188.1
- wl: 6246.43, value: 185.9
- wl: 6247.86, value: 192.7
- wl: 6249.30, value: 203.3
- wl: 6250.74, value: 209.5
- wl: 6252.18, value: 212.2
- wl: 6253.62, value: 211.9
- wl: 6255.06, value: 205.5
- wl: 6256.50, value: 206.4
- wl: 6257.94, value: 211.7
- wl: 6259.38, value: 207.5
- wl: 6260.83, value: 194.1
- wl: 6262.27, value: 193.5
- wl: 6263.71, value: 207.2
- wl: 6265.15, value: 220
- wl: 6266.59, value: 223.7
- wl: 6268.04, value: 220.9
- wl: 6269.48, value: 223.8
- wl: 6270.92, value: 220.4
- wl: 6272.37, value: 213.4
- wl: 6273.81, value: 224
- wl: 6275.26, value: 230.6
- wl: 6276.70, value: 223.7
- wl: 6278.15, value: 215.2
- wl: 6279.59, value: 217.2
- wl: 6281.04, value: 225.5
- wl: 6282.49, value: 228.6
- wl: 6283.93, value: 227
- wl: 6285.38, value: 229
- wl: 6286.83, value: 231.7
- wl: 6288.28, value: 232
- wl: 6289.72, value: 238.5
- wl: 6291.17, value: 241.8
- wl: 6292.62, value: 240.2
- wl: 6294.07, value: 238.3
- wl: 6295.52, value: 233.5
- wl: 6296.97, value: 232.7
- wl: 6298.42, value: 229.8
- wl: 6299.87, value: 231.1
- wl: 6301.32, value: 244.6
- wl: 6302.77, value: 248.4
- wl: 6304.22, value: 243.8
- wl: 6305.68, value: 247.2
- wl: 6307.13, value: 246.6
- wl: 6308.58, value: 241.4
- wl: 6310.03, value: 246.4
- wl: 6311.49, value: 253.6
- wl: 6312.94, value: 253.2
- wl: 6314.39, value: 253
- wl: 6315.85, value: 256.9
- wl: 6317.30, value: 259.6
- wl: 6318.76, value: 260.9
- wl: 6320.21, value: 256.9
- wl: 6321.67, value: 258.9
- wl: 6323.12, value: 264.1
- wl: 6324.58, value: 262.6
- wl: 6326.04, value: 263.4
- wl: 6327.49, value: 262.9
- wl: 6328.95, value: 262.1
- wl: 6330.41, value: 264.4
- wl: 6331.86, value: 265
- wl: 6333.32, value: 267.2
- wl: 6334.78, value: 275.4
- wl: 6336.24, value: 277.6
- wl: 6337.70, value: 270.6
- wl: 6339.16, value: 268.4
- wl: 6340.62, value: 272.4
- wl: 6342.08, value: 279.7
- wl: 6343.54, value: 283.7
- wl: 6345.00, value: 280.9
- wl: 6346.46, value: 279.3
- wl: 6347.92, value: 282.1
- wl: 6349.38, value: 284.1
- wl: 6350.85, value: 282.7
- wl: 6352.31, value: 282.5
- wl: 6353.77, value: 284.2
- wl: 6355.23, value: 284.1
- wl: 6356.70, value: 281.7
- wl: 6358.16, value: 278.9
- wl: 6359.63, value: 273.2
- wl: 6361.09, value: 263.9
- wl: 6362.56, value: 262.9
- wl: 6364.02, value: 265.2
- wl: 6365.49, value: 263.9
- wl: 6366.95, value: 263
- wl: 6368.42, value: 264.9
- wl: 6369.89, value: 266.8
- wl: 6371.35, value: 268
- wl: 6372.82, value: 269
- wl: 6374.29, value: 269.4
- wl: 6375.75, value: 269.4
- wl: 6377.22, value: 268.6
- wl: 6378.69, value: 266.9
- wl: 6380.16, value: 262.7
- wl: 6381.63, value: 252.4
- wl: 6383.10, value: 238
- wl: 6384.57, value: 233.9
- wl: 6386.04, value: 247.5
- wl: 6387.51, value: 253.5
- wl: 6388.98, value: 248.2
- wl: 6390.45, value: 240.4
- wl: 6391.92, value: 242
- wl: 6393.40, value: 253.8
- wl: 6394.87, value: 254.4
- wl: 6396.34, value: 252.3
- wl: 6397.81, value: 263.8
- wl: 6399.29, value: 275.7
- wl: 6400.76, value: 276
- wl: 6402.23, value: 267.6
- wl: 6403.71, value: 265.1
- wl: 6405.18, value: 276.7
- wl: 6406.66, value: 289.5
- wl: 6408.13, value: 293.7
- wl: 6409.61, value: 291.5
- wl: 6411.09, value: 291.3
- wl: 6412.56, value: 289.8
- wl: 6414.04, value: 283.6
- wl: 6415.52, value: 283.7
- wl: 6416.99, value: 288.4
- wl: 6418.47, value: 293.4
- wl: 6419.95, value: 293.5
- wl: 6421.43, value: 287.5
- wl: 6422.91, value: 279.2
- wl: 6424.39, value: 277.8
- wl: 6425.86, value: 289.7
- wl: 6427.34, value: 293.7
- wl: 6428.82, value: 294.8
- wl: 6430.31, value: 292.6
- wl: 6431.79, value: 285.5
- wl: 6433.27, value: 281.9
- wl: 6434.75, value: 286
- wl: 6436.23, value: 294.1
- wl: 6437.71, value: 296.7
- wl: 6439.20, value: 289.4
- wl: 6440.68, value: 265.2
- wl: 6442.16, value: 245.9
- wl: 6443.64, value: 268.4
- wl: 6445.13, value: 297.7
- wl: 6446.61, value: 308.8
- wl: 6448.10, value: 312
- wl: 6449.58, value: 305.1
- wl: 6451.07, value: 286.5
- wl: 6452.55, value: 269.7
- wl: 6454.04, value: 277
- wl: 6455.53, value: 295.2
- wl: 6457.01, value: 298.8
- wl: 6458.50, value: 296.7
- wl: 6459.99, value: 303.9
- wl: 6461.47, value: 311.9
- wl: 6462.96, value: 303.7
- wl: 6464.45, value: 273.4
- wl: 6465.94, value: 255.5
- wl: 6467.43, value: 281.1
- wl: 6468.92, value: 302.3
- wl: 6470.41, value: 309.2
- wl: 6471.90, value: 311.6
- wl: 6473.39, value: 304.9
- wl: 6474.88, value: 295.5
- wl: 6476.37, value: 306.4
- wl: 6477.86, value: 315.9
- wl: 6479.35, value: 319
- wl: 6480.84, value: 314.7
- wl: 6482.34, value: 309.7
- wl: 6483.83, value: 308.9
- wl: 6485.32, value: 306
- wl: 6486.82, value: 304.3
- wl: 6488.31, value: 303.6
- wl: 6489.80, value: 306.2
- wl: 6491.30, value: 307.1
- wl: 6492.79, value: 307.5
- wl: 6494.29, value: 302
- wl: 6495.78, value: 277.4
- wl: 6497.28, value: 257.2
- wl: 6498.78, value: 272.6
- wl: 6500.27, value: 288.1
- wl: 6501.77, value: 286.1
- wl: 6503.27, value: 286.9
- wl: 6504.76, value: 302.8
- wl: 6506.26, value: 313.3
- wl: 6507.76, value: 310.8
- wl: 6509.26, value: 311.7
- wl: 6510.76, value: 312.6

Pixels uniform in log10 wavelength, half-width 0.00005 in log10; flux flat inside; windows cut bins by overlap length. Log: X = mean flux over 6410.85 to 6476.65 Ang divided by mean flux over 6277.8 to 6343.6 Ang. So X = 1.2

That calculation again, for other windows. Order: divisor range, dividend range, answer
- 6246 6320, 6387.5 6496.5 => 1.26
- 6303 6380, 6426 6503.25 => 1.10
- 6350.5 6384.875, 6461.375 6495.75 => 1.13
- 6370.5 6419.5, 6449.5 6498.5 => 1.11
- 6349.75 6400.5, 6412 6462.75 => 1.10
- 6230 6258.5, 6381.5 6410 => 1.33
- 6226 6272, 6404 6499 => 1.47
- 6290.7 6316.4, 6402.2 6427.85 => 1.17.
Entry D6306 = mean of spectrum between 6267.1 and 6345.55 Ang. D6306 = 247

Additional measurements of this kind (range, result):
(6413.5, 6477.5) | 290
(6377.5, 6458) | 277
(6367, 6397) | 256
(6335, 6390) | 269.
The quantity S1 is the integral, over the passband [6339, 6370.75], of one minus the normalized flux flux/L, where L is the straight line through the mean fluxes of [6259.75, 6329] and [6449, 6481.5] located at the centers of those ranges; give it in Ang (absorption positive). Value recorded -2.1 Ang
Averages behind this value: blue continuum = 237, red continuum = 297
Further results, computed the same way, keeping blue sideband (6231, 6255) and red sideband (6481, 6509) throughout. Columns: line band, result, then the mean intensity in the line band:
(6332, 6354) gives -4.0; 278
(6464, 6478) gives -0.3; 295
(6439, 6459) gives -0.6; 287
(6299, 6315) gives -1.9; 246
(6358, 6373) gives -1.4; 267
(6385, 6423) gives -1.7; 272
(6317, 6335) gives -2.8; 263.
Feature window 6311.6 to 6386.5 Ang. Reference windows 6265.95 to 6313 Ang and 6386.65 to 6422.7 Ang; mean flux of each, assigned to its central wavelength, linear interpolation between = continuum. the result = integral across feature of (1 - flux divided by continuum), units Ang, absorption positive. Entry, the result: -4.0 Ang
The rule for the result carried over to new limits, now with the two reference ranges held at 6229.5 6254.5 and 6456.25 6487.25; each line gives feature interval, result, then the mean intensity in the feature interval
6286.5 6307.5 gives -1.88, 239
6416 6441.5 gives -0.57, 287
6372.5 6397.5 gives 0.60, 254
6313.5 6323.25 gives -1.24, 258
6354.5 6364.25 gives -0.97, 273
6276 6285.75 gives -0.56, 223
